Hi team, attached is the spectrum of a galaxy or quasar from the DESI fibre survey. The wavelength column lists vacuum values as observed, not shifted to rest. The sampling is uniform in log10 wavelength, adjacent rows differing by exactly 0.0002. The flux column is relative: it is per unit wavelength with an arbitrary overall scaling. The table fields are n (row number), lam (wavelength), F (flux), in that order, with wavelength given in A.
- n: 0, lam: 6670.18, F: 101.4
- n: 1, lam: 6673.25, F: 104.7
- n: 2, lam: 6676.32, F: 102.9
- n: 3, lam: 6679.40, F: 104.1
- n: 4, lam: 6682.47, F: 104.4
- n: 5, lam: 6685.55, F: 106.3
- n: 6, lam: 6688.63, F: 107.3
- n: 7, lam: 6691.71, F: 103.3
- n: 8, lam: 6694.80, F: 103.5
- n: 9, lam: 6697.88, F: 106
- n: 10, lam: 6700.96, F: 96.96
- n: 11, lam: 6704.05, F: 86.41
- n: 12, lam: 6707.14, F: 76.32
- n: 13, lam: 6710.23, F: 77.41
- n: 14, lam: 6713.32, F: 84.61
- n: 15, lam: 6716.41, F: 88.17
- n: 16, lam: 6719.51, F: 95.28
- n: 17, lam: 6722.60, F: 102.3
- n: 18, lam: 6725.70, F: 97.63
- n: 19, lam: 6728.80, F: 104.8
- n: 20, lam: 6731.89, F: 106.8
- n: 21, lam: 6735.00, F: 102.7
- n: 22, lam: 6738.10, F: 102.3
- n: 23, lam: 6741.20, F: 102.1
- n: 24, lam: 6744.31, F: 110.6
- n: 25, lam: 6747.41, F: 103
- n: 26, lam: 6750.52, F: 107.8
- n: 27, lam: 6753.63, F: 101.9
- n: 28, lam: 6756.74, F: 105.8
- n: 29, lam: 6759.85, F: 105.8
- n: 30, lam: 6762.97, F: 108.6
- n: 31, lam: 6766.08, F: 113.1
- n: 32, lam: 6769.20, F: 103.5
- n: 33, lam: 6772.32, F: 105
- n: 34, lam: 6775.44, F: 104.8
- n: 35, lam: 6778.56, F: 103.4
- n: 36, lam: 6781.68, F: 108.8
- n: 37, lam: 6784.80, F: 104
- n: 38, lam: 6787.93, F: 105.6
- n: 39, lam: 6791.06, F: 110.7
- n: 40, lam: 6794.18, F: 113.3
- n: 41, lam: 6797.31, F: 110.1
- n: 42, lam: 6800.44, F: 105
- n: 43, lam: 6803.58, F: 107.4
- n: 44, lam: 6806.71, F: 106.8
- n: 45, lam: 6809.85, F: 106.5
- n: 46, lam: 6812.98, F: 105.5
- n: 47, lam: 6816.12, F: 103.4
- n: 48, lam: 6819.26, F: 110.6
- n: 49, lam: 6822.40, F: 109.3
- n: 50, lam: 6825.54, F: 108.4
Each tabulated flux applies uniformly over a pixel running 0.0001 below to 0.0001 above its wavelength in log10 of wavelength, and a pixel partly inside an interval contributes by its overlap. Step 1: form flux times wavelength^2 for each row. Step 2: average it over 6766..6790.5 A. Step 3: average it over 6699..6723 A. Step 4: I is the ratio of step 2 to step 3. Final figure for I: 1.2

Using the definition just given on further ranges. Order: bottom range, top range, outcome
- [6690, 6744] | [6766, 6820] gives 1.13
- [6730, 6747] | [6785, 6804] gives 1.05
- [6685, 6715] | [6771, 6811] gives 1.17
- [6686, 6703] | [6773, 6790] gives 1.05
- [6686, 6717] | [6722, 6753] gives 1.12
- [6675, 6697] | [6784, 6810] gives 1.07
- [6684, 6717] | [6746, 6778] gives 1.14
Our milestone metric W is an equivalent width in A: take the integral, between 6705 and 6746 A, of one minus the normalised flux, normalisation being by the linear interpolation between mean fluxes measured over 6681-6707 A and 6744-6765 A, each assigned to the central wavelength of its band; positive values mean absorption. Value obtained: 2.9 A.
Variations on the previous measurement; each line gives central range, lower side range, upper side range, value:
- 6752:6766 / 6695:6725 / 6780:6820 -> -0.9 A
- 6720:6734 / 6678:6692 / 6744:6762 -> 0.4 A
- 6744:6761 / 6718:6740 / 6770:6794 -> -0.3 A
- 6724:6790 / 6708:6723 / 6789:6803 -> -4.2 A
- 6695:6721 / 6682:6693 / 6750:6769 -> 4.0 A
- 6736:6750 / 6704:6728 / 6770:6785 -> -1.2 A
